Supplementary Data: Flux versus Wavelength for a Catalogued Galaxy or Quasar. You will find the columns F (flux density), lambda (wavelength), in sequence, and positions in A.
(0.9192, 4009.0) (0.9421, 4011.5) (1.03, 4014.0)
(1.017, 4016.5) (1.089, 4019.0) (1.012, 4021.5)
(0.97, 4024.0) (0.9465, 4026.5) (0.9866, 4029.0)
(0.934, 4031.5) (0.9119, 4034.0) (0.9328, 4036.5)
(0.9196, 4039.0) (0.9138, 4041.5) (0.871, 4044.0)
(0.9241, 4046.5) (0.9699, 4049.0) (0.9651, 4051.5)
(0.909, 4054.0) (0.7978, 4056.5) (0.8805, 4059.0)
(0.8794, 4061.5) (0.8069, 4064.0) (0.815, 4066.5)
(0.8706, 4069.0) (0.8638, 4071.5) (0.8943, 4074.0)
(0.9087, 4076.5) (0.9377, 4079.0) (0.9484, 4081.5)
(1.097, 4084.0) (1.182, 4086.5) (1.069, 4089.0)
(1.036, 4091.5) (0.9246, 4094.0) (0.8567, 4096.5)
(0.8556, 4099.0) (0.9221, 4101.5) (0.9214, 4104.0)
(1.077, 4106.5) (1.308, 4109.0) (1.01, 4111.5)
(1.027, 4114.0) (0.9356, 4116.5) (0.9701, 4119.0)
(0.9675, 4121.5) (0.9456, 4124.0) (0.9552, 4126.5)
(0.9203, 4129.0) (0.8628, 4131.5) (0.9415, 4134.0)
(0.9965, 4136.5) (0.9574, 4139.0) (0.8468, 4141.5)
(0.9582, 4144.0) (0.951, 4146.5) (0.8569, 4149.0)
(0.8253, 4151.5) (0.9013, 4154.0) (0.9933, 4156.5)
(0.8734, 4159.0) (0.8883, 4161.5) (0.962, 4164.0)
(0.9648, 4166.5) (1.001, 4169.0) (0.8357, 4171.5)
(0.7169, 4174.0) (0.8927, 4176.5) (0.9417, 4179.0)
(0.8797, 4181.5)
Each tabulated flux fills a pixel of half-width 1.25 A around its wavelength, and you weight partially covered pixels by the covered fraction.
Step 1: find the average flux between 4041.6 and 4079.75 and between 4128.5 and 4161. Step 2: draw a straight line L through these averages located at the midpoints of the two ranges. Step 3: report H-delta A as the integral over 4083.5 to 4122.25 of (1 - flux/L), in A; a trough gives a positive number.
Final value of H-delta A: -4.7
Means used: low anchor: 0.886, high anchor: 0.913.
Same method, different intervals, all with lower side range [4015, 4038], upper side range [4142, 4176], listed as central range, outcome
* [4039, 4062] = 1.5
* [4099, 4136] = -2.2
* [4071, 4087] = -0.4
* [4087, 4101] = -0.3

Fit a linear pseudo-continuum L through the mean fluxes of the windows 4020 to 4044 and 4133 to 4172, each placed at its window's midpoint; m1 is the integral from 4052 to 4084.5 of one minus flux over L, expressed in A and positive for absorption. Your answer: 1.7 A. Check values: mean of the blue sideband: 0.945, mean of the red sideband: 0.924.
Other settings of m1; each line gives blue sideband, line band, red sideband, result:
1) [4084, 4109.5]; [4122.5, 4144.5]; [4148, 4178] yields 0.33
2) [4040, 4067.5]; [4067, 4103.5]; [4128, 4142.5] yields -2.08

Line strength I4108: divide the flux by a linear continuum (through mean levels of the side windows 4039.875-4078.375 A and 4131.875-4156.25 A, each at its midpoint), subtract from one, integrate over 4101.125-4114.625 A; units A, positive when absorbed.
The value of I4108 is -2.2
